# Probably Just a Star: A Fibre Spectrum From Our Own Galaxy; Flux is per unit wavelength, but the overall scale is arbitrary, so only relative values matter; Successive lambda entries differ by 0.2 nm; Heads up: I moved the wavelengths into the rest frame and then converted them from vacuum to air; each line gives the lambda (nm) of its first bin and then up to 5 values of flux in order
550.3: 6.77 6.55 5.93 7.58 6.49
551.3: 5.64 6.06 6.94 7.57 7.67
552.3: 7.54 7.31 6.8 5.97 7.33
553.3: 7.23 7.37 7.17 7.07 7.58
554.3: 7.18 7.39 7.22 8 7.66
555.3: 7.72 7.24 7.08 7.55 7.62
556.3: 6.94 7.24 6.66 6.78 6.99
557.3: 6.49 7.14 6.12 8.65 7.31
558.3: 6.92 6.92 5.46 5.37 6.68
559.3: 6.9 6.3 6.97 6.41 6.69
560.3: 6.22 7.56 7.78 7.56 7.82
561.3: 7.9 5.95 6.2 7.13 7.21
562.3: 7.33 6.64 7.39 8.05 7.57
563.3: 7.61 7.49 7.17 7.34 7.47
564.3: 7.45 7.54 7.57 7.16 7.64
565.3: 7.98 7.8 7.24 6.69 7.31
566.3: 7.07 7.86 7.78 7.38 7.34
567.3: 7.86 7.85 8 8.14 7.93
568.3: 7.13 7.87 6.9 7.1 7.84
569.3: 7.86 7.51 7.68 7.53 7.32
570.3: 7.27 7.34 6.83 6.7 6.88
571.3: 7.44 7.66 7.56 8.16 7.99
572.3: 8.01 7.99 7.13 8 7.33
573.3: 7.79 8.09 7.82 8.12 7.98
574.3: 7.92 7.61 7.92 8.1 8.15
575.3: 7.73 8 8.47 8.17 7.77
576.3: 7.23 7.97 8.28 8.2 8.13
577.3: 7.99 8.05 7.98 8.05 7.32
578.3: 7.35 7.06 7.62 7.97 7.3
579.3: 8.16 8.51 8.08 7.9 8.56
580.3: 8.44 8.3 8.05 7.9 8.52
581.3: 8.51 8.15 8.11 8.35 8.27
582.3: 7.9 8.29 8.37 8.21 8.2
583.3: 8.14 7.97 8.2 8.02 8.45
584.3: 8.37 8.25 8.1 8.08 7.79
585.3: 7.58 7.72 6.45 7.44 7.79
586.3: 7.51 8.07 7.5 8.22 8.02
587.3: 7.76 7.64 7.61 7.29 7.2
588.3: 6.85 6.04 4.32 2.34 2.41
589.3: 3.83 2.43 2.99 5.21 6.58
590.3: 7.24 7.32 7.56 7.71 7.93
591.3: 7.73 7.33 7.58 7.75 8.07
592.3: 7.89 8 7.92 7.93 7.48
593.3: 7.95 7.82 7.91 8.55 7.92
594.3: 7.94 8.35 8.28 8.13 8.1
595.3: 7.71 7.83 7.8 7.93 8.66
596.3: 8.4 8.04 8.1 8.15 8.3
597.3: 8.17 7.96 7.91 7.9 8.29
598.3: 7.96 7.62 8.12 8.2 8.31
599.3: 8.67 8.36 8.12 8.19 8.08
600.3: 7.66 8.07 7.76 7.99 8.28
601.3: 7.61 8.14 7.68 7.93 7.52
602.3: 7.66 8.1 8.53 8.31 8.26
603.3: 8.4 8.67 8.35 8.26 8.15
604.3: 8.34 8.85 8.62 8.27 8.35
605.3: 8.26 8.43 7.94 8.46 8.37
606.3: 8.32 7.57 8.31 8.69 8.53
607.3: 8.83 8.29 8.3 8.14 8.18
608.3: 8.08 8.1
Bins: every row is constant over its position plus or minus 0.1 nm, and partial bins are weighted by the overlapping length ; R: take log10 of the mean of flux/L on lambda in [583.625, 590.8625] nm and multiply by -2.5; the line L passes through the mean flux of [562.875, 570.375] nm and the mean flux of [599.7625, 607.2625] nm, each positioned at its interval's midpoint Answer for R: 0.16 mag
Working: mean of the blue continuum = 7.53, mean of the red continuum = 8.19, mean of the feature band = 6.79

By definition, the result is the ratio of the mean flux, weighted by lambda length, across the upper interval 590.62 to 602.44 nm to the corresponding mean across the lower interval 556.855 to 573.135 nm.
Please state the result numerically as 1.09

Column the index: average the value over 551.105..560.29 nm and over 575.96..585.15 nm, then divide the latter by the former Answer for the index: 1.15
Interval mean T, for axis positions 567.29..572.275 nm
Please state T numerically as 7.54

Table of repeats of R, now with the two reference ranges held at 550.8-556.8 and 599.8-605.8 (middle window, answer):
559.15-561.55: 0.04 mag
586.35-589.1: 0.17 mag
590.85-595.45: 0.01 mag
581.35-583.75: -0.06 mag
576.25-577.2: -0.05 mag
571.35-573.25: -0.03 mag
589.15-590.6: 0.50 mag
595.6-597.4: -0.02 mag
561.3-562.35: 0.07 mag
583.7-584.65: -0.06 mag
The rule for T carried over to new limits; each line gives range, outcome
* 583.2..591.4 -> 6.92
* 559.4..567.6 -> 7.3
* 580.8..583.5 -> 8.22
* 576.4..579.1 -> 7.82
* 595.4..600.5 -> 8.11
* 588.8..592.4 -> 6.11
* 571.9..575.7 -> 7.89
